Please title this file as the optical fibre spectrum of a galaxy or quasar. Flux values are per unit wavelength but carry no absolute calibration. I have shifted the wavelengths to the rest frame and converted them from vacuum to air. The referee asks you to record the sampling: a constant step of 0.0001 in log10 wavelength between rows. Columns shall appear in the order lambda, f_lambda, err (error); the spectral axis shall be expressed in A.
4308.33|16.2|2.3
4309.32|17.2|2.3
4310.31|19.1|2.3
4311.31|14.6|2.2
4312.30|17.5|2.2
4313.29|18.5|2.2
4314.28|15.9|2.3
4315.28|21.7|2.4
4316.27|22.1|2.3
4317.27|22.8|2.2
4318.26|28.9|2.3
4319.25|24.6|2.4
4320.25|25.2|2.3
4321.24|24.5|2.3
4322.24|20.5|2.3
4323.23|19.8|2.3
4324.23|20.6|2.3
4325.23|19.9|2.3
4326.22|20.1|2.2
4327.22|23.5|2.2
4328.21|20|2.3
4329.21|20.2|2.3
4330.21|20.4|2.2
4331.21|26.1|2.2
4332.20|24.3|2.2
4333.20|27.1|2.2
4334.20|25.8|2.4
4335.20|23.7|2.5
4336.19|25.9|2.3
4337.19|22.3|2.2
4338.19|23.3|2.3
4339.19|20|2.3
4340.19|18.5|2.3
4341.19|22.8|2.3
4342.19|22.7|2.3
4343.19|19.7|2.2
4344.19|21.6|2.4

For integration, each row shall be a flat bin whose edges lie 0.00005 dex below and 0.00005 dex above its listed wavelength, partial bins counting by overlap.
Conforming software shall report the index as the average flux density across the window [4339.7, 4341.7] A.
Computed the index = 20.7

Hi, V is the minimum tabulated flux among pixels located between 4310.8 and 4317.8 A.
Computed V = 14.6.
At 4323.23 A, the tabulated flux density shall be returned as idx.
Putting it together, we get 19.8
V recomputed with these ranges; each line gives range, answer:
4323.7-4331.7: 19.9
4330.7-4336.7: 23.7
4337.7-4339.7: 20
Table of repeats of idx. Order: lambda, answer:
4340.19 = 18.5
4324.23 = 20.6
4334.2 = 25.8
